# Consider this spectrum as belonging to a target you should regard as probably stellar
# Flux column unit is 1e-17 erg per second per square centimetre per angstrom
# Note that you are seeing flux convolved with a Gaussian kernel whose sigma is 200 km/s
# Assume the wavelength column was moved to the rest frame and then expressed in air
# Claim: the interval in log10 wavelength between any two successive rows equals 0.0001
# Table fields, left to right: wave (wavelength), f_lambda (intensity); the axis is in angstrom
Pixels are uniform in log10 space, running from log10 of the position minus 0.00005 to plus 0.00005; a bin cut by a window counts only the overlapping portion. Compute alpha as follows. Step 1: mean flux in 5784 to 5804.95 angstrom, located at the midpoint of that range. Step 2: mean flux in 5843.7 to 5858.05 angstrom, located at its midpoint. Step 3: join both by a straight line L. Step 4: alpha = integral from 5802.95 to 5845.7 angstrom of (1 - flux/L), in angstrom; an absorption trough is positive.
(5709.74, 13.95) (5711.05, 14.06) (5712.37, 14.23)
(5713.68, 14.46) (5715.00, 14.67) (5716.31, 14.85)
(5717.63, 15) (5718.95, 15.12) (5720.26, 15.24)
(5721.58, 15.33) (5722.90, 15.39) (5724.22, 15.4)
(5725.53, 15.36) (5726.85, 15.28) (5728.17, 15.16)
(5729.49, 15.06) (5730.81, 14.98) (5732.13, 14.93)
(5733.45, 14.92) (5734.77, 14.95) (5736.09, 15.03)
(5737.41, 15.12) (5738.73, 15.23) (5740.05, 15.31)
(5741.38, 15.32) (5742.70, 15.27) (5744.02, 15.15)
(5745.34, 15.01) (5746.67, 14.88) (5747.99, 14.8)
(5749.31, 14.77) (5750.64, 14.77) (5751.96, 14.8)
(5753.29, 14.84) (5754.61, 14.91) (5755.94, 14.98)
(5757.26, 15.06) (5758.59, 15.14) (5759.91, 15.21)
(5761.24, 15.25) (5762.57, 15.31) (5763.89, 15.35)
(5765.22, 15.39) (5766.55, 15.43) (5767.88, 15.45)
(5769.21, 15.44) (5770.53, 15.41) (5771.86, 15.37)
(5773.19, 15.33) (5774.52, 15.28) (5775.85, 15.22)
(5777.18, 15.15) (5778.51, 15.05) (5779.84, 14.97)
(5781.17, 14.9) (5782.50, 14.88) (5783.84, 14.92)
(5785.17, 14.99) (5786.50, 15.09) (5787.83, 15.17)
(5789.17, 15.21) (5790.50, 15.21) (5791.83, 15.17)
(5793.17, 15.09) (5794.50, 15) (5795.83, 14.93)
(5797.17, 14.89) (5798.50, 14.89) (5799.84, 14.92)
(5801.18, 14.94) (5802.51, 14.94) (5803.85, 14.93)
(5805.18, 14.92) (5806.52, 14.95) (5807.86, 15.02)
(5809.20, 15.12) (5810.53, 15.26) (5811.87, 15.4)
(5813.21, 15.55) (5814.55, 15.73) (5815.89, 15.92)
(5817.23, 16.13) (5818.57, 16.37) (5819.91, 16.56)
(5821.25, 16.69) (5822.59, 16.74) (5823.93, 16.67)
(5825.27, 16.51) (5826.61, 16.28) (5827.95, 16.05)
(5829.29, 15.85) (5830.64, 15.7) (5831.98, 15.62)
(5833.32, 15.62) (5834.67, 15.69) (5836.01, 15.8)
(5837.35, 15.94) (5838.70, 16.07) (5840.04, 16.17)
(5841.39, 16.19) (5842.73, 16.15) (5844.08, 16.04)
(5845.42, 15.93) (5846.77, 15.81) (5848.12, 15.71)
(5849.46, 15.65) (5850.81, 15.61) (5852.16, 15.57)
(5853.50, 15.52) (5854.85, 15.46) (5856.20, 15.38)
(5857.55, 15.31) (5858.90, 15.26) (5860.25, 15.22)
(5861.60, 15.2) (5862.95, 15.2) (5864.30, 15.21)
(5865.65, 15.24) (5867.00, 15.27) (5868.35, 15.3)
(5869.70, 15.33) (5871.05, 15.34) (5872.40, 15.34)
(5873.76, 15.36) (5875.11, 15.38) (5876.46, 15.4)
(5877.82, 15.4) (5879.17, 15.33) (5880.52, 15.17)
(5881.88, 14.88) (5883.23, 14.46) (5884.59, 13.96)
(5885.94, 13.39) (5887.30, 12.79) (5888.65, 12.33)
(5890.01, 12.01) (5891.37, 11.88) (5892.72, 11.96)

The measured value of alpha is -1.42 angstrom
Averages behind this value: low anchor 15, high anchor 15.6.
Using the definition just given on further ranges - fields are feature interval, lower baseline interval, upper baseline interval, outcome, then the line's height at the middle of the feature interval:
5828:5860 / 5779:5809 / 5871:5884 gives -1.3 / 15.1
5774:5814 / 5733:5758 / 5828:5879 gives 0.5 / 15.3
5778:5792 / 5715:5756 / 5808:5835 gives 0.5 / 15.6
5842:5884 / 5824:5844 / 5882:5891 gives -2.8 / 14.5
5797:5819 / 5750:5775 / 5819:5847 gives 0.7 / 15.8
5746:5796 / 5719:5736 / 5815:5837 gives 1.5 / 15.6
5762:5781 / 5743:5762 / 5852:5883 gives -0.3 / 15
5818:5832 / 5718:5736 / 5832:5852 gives -0.5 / 15.8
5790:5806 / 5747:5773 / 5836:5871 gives 0.4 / 15.3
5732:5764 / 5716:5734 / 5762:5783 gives 0.3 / 15.2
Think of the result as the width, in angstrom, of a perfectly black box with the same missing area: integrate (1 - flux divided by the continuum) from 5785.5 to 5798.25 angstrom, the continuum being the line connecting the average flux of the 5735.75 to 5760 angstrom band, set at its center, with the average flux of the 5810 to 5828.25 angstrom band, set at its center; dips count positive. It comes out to 0.52 angstrom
